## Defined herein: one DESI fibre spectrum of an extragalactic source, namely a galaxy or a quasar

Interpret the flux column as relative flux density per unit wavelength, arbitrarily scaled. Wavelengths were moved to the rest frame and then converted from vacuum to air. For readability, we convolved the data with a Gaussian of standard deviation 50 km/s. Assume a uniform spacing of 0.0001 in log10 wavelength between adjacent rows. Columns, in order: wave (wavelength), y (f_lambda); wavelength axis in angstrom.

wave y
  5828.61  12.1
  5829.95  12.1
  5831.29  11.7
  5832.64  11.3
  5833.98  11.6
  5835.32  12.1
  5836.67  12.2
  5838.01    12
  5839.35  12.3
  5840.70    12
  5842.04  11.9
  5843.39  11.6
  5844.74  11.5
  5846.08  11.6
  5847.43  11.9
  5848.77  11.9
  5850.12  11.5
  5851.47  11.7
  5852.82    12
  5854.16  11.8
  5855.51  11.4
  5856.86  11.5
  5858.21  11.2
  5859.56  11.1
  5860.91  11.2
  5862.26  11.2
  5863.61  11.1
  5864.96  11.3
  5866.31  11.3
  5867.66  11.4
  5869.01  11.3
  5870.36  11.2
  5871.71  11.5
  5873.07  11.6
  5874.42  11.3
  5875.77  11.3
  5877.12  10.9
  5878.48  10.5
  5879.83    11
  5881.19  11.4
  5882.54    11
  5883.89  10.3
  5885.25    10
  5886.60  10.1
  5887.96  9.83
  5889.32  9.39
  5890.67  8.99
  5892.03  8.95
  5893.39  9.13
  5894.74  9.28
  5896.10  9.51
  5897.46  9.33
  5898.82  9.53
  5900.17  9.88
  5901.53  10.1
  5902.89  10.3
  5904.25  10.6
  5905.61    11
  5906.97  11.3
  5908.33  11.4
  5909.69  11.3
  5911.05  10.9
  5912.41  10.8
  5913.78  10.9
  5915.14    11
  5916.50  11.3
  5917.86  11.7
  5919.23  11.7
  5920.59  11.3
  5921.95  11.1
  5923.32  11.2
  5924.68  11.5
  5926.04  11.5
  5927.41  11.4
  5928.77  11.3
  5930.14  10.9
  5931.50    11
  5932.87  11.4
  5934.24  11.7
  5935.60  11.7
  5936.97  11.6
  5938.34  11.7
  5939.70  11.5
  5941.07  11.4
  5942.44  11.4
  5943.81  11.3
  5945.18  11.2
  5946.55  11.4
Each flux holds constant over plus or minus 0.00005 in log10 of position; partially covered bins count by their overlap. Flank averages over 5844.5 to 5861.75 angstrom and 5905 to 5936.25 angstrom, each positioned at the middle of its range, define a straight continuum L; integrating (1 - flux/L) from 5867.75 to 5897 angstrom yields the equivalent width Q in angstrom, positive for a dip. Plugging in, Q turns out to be 2.6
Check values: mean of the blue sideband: 11.6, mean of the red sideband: 11.3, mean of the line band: 10.4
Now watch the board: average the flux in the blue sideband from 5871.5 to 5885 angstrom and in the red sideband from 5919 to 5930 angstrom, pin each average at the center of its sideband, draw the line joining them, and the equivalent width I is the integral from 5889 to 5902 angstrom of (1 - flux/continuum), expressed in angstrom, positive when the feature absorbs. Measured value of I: 2.0 angstrom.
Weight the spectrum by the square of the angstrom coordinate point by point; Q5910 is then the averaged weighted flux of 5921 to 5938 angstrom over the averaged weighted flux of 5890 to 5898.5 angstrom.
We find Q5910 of 1.2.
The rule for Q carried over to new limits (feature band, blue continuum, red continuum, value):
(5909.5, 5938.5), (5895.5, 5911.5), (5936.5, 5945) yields -0.82 angstrom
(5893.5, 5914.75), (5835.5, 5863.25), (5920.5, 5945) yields 2.03 angstrom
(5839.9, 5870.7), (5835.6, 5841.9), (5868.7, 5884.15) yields 0.44 angstrom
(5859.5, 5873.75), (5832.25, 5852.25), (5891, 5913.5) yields -0.18 angstrom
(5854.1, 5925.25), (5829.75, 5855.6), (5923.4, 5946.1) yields 5.13 angstrom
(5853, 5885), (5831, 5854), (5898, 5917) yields 0.46 angstrom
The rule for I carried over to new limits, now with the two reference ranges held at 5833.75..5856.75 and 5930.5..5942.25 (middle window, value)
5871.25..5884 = 0.6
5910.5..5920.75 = 0.3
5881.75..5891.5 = 1.4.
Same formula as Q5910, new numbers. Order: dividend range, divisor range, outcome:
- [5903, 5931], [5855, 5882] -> 1.01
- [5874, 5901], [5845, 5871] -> 0.89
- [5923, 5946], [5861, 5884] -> 1.04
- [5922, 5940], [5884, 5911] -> 1.15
